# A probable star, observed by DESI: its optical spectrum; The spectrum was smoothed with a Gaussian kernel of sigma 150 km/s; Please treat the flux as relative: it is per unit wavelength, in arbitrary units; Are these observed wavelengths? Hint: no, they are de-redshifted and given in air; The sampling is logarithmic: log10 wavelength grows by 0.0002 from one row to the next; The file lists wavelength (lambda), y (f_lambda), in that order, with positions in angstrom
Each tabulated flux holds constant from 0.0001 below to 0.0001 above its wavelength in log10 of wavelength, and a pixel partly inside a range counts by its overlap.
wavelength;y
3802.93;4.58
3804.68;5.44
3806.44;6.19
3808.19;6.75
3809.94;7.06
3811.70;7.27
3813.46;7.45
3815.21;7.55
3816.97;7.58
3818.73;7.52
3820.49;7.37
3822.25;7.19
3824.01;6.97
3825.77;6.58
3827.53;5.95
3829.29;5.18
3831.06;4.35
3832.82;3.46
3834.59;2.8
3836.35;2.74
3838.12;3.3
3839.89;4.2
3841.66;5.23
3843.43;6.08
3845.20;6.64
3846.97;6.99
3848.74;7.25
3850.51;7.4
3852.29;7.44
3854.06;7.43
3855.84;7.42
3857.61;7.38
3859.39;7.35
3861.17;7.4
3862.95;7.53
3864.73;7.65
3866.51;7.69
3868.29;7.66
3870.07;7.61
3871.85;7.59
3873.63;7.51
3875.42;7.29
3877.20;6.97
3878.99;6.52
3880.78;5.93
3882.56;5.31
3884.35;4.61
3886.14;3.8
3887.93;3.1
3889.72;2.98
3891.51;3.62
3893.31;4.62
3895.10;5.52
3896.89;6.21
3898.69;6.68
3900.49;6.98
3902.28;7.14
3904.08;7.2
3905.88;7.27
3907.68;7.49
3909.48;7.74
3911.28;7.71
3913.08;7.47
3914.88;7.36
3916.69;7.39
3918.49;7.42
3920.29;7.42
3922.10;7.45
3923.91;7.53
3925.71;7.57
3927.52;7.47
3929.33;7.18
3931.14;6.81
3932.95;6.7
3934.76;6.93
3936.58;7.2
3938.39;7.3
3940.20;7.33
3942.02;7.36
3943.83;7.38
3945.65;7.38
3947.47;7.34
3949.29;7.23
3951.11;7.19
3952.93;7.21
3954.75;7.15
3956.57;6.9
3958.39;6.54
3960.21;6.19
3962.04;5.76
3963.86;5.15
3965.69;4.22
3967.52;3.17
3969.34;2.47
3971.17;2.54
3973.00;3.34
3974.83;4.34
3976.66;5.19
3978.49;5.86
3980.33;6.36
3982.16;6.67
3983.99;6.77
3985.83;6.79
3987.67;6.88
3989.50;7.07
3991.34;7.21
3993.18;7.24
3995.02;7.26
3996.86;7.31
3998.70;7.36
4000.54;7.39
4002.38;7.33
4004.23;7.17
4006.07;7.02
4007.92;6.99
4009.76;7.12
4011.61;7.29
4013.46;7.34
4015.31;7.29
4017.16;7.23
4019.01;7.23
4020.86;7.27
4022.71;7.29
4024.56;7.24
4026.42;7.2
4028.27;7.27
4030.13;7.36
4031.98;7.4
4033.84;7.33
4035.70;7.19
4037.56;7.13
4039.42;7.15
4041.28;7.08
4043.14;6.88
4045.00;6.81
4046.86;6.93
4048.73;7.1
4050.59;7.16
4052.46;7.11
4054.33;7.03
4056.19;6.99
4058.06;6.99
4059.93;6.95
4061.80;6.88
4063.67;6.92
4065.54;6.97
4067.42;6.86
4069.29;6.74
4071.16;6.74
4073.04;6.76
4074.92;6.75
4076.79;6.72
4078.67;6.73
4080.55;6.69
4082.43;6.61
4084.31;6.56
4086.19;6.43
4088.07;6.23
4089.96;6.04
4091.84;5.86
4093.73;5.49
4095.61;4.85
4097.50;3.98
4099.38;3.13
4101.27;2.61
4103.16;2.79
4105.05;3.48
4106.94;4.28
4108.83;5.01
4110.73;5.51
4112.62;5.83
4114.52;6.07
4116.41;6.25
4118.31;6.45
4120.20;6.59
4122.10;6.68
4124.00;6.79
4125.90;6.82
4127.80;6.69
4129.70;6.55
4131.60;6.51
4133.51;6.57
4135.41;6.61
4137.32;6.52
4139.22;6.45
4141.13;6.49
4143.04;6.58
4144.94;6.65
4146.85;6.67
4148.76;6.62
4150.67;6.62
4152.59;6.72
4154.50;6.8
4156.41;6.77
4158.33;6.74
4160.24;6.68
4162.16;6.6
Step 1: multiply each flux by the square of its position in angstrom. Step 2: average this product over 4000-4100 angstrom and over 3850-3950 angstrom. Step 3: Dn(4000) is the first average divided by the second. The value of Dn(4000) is 1.07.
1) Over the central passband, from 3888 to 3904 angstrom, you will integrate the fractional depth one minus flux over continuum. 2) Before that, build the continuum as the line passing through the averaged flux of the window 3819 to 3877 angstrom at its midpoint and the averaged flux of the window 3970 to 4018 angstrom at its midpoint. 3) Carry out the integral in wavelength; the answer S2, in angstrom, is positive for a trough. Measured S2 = 2.5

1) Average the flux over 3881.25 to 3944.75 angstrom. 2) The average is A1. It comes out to 6.55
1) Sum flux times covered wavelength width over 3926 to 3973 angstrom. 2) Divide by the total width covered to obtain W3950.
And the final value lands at 6.28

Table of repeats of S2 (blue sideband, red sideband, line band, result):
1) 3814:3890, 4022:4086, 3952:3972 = 4.3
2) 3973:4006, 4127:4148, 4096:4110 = 6.2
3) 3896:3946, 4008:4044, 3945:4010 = 8.9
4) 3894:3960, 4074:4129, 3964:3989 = 6.3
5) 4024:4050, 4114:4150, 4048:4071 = 0.1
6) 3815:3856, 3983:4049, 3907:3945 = -4.5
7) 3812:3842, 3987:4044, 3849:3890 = -4.6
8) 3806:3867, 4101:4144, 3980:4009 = -4.5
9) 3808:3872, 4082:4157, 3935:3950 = -2.4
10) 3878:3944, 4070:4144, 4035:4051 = -2.5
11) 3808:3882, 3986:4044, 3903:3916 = -1.3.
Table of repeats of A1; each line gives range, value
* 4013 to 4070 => 7.11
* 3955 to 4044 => 6.51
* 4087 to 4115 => 4.73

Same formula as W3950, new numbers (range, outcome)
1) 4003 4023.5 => 7.2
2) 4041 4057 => 7.01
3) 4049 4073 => 6.94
